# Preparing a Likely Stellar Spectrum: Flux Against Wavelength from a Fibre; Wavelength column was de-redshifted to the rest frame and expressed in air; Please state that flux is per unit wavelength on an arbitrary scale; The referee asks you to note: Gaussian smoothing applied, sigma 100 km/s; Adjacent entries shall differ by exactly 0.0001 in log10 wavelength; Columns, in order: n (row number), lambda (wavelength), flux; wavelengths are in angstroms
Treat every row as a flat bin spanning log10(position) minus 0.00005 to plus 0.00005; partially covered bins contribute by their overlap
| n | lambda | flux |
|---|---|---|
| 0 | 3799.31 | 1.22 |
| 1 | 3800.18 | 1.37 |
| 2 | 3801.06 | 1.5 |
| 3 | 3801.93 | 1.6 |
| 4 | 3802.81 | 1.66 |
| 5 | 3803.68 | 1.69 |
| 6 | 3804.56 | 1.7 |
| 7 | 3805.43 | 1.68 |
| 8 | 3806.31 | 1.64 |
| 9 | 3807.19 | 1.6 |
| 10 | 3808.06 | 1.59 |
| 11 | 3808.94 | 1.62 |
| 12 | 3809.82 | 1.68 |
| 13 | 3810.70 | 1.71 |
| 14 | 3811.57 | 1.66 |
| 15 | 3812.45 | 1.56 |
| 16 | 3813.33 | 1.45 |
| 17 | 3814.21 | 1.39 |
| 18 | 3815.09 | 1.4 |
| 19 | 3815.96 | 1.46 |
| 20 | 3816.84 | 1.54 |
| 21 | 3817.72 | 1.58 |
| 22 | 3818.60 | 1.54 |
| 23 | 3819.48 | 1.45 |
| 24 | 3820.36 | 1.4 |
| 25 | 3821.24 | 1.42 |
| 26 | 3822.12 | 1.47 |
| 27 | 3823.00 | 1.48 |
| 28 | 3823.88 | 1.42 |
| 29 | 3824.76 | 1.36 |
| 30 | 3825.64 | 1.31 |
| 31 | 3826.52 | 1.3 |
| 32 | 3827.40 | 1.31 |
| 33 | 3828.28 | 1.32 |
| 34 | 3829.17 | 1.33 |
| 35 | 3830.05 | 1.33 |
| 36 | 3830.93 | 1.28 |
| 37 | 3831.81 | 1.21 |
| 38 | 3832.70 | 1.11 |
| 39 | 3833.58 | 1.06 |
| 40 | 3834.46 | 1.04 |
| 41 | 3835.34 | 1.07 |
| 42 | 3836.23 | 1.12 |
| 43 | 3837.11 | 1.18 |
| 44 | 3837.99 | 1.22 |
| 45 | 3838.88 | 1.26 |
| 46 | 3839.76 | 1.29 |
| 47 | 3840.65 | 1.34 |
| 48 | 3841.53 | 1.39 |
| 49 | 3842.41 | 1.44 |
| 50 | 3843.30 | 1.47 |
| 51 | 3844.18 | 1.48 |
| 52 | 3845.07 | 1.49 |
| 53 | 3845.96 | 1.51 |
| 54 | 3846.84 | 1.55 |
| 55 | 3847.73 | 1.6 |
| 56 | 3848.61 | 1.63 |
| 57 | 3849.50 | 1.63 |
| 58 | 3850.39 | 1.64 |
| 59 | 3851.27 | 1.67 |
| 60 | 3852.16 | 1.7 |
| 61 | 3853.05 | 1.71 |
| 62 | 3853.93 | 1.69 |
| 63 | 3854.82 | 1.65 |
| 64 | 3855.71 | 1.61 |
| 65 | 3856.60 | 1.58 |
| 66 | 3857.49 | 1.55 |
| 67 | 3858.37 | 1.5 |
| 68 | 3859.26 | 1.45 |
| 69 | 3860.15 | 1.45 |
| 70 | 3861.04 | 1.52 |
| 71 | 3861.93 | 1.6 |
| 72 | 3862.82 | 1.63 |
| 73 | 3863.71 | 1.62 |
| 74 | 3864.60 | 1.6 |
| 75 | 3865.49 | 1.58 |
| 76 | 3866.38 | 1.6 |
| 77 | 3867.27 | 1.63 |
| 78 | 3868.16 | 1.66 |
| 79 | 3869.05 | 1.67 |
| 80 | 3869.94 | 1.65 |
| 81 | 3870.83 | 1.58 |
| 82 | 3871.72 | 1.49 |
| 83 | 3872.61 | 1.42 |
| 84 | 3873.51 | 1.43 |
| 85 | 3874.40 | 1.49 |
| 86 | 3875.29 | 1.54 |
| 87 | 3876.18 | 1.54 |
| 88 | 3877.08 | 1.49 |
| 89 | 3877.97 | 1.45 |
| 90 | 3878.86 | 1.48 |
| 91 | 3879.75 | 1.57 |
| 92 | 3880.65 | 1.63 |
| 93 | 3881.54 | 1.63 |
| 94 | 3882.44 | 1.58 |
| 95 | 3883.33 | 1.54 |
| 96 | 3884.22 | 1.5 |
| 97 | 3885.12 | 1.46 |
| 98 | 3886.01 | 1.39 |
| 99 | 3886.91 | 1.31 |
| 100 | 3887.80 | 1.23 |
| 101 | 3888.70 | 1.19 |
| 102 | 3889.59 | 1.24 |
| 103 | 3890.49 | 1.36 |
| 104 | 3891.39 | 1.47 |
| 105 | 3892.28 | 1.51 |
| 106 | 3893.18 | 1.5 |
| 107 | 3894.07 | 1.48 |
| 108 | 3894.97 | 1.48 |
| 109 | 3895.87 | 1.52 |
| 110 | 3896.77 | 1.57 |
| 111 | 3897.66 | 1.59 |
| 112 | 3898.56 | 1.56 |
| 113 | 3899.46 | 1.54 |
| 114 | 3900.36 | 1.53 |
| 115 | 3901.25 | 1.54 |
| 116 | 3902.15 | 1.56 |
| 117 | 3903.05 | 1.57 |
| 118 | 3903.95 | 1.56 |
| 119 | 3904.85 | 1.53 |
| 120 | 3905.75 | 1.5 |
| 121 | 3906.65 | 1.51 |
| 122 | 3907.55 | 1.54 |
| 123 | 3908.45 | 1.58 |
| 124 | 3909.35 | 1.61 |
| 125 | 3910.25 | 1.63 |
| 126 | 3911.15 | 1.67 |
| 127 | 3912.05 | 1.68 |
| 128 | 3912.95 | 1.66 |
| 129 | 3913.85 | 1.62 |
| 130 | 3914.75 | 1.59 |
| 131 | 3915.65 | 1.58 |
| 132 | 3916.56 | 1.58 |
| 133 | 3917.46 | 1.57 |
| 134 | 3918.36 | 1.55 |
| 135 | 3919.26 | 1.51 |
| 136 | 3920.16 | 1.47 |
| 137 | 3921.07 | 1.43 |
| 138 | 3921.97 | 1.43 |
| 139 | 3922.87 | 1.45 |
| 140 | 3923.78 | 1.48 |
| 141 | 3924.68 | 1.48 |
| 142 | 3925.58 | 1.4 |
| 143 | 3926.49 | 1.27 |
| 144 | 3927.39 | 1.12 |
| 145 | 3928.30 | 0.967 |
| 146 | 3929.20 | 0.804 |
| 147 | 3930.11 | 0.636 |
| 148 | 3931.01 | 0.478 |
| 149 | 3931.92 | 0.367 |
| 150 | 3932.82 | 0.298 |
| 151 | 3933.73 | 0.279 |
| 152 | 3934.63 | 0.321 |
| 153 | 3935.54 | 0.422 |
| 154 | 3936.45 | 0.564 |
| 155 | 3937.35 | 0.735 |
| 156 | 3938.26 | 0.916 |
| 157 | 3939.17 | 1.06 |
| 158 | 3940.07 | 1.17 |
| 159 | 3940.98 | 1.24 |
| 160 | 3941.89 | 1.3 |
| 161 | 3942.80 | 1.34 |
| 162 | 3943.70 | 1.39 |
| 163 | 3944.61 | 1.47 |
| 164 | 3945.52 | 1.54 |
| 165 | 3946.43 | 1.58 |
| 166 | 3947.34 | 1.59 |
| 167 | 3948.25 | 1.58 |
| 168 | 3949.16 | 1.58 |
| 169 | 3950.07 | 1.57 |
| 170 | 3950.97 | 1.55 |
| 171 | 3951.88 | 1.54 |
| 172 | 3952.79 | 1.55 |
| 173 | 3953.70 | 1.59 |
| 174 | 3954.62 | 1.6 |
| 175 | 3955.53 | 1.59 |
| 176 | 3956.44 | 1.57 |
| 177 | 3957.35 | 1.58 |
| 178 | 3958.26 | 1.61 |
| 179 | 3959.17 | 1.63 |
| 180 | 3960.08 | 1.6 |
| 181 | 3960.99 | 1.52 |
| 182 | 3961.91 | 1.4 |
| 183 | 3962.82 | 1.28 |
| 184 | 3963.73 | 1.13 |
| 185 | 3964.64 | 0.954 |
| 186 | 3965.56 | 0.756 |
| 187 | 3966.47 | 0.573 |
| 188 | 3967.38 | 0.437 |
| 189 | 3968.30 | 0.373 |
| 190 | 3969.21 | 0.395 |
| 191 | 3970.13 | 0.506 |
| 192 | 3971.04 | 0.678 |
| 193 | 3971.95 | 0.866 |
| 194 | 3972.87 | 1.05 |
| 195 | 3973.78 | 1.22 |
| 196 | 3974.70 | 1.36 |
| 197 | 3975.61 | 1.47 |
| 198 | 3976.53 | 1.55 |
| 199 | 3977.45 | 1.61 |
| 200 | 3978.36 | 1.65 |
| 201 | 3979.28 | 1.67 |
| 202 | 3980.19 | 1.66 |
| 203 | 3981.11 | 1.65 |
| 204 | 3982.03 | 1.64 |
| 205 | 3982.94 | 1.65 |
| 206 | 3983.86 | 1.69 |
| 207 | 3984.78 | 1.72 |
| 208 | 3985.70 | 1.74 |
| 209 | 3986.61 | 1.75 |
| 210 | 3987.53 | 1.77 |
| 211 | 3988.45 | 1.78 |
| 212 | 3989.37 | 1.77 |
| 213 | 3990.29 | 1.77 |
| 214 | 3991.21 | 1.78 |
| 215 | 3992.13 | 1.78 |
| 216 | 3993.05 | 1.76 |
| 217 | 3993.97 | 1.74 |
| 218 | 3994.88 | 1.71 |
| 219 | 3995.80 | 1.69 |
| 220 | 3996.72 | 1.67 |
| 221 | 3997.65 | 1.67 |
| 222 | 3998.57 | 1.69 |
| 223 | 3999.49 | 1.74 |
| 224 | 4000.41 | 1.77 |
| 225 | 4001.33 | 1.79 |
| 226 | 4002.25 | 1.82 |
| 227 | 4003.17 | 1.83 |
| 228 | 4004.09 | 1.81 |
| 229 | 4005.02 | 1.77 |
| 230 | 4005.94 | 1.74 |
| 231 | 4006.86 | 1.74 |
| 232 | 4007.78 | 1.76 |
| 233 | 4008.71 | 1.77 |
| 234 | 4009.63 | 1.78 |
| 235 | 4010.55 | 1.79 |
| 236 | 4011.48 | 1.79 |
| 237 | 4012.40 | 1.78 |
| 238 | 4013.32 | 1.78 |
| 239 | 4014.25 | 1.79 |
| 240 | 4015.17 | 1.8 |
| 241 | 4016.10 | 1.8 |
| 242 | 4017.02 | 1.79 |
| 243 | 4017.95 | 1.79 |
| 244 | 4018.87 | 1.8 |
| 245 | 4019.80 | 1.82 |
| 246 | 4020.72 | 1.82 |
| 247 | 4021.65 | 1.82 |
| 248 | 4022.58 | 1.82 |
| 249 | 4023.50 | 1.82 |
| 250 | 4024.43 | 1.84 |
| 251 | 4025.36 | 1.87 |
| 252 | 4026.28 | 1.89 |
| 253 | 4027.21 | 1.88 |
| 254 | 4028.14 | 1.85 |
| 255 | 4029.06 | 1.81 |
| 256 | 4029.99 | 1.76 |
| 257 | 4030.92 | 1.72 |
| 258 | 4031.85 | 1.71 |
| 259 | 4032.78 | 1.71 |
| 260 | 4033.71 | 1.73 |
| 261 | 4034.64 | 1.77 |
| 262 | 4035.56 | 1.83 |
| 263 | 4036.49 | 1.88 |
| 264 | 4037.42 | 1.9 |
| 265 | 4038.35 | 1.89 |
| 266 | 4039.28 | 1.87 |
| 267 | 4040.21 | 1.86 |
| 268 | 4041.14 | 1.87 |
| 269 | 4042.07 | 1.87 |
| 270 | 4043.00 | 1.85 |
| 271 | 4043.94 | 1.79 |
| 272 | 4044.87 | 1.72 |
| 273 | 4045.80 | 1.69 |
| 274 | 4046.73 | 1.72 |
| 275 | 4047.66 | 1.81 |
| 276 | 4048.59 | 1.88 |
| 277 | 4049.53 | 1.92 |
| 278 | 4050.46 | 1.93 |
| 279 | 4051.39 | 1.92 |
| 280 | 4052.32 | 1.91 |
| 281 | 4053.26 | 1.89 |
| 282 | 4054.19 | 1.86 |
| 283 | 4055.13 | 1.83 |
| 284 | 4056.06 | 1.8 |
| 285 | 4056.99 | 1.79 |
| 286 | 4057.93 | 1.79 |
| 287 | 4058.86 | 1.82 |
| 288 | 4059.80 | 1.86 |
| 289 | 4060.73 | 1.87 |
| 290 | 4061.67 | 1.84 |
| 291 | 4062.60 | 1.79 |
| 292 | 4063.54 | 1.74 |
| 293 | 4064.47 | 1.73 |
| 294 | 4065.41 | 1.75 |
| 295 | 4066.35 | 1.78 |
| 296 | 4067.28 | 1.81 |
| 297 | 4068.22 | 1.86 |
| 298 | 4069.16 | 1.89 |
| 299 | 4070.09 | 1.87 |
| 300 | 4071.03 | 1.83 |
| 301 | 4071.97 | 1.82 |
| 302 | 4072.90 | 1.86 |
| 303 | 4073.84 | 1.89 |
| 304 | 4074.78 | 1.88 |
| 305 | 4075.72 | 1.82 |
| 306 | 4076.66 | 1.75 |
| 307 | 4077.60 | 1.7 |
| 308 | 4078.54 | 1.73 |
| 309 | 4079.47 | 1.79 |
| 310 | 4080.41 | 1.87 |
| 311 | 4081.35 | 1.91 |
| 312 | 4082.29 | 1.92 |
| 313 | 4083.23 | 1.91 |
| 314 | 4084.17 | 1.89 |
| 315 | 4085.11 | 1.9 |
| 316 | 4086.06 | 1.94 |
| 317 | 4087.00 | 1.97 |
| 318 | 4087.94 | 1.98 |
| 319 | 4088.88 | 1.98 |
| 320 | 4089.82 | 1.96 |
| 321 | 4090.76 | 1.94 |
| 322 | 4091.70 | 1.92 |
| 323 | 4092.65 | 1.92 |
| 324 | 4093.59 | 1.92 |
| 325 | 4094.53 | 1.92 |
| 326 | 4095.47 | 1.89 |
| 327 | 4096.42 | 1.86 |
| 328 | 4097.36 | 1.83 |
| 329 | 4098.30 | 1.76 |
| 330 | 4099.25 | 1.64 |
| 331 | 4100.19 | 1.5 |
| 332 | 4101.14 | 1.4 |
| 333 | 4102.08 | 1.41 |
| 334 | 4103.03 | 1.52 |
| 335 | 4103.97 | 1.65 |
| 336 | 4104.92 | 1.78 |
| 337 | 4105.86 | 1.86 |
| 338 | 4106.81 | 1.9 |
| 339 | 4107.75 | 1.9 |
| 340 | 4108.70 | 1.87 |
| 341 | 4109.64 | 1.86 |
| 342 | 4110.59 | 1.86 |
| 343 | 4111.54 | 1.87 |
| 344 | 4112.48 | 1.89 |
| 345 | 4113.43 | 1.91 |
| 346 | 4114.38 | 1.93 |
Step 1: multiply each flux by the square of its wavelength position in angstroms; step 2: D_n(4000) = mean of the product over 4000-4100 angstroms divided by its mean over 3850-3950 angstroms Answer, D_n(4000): 1.40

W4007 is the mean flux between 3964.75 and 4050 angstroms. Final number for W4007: 1.64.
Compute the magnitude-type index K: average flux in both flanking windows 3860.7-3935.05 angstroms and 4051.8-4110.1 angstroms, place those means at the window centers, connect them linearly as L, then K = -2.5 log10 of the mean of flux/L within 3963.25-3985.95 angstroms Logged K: 0.31 mag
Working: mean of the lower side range 1.42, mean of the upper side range 1.82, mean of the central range 1.2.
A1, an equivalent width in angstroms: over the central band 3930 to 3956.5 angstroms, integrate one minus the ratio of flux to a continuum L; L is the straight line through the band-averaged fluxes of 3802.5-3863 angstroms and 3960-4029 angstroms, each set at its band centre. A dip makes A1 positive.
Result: 6.8 angstroms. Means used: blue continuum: 1.47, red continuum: 1.57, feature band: 1.15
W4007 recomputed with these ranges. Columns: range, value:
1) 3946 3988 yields 1.37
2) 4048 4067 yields 1.83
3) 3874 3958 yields 1.37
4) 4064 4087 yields 1.84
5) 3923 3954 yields 1.12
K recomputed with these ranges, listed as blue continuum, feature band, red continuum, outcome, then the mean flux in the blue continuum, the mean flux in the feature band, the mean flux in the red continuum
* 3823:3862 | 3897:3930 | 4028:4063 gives 0.05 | 1.42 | 1.48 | 1.82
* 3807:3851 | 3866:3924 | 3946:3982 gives -0.12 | 1.41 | 1.52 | 1.31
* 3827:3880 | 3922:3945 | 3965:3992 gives 0.39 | 1.47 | 0.966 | 1.33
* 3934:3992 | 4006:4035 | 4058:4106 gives -0.15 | 1.33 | 1.79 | 1.82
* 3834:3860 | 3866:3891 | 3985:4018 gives 0.02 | 1.46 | 1.49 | 1.76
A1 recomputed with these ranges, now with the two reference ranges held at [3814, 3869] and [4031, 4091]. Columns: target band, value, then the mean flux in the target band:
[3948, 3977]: 7.4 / 1.24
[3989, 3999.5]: -0.1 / 1.73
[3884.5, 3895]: 1.0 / 1.38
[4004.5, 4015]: -0.1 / 1.77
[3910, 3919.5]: -0.1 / 1.61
